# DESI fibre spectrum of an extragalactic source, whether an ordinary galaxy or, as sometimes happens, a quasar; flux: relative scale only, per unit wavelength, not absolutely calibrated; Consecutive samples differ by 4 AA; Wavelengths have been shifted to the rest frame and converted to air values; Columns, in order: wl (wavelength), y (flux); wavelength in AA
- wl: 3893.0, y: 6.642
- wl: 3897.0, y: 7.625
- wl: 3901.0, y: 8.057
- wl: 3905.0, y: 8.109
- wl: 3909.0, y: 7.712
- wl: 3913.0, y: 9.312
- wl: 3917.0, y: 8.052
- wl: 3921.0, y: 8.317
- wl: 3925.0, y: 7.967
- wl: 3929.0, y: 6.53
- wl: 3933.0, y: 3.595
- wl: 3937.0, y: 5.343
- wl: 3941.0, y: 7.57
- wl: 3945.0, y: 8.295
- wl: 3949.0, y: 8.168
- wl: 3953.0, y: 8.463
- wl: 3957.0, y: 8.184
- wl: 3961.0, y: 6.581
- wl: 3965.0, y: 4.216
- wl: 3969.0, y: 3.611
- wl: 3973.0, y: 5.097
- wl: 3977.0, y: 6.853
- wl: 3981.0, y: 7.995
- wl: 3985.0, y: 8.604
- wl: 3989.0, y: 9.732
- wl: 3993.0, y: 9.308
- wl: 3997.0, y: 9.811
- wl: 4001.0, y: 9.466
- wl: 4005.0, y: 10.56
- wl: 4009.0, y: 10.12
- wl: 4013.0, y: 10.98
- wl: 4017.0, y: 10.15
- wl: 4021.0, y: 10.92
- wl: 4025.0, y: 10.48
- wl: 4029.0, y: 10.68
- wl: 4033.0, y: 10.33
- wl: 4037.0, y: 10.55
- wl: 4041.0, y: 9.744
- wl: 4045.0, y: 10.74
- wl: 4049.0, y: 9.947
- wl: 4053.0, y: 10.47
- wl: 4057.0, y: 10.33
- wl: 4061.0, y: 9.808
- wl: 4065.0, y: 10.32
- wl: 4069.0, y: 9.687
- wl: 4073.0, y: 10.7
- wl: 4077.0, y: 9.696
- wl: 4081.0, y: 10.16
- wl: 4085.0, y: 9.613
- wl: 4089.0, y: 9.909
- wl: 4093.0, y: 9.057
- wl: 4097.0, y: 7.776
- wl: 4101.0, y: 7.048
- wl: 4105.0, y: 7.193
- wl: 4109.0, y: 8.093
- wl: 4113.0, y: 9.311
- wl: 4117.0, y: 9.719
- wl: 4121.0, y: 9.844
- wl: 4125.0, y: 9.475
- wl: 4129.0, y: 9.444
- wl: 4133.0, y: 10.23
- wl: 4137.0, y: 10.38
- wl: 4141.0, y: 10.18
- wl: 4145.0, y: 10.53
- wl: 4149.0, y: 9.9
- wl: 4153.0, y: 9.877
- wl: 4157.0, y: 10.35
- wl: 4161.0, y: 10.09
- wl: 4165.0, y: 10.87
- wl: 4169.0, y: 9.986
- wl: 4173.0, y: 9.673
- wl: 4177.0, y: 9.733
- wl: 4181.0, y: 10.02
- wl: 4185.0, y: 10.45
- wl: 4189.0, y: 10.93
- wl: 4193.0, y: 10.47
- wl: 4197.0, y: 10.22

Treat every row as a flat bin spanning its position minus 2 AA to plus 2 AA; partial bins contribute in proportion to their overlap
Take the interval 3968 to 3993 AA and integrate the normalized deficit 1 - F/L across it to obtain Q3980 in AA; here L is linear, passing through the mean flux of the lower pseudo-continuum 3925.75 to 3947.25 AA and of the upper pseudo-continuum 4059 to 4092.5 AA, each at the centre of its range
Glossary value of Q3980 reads 0.8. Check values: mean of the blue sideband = 6.39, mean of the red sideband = 9.95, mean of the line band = 7.3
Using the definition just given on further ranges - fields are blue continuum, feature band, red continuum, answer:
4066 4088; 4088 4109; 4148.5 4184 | 4.0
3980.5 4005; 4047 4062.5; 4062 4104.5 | -1.4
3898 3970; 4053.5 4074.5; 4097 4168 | -3.5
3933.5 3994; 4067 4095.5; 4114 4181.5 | -2.7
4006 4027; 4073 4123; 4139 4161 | 6.2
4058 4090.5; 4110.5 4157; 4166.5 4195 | 1.0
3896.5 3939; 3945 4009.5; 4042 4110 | 2.1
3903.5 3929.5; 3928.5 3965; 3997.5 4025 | 8.2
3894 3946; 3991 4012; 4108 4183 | -4.1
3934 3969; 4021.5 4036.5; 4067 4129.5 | -4.7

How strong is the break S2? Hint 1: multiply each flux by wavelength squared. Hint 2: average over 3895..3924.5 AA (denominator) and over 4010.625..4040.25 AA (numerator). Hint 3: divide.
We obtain 1.37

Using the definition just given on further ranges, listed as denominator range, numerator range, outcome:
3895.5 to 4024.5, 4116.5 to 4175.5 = 1.37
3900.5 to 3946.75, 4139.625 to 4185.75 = 1.55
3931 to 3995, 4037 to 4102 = 1.47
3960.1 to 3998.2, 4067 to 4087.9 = 1.46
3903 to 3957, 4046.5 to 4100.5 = 1.39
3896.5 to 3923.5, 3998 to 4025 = 1.33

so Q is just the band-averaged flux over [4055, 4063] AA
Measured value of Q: 10.1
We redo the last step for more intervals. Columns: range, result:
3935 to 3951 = 7.34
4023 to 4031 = 10.6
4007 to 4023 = 10.5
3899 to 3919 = 8.25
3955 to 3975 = 5.54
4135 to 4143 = 10.3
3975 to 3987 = 7.82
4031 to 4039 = 10.4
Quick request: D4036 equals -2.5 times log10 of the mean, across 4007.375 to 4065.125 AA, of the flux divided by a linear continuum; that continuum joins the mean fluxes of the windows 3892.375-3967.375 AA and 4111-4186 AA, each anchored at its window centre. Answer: -0.20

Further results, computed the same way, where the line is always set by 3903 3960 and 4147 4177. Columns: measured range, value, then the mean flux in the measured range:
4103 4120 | 0.10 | 8.65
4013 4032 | -0.23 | 10.6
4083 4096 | -0.01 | 9.39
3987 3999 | -0.17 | 9.62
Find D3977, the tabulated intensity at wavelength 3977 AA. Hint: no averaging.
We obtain 6.853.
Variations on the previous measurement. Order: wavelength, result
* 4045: 10.74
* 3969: 3.611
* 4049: 9.947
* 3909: 7.712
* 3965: 4.216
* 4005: 10.56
